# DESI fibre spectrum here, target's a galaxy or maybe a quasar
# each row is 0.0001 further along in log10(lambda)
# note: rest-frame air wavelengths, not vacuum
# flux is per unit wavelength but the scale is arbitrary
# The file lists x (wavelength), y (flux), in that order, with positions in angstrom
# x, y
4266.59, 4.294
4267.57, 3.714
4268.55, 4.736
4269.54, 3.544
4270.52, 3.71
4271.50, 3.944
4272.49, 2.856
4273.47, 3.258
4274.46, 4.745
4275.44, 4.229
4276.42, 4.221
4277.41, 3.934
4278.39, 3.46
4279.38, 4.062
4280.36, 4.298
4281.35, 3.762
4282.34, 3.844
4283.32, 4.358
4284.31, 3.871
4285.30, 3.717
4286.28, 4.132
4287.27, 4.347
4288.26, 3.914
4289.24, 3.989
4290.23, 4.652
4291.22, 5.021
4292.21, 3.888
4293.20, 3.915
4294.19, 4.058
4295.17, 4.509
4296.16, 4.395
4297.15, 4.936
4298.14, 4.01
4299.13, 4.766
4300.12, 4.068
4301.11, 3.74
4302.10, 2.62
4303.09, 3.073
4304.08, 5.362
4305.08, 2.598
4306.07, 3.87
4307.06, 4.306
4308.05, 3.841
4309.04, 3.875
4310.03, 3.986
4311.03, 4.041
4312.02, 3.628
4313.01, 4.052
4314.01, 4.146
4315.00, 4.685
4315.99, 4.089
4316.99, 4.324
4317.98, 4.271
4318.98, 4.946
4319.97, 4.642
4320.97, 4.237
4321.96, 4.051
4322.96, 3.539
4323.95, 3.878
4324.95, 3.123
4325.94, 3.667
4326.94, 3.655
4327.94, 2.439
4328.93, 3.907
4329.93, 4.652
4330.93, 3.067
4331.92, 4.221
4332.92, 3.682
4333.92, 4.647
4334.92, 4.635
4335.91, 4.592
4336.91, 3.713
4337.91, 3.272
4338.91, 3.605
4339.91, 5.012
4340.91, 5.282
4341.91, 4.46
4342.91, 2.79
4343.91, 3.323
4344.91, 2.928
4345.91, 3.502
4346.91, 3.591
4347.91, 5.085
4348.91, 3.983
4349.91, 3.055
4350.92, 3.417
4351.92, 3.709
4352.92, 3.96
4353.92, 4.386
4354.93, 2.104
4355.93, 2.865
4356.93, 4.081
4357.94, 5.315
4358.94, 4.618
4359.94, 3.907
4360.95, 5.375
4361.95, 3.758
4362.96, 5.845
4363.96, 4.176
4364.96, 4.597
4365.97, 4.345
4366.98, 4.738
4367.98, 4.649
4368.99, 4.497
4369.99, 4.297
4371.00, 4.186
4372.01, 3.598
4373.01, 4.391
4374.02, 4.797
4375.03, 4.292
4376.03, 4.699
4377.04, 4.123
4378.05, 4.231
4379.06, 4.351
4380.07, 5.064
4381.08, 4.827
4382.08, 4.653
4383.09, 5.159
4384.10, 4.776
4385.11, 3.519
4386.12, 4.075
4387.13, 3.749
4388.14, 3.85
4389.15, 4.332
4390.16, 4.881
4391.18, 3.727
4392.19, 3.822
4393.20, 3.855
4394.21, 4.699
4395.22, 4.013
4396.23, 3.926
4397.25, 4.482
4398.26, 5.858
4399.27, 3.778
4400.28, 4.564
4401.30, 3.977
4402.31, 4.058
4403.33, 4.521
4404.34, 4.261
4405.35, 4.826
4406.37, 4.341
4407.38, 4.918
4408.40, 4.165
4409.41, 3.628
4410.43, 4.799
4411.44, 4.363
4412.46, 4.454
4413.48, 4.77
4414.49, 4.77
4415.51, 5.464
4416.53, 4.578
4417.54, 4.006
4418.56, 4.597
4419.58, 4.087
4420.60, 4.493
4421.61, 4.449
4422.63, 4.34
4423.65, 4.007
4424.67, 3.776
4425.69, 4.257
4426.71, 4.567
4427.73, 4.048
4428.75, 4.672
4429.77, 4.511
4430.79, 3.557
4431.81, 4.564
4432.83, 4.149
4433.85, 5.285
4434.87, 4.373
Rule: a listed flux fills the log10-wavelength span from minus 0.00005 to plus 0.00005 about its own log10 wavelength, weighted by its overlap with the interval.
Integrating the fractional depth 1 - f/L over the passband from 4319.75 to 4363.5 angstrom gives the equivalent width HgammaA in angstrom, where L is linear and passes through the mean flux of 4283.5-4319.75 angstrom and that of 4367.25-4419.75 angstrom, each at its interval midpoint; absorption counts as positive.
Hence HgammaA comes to 3.0 angstrom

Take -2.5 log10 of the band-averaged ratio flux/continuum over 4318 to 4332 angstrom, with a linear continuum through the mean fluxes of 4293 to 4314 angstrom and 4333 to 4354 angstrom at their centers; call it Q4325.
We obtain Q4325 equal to 0.03 mag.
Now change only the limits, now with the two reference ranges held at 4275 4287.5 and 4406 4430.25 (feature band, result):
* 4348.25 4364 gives 0.05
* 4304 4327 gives 0.03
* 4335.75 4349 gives 0.07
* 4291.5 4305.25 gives 0.00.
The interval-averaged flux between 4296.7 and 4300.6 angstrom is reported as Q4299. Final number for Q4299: 4.44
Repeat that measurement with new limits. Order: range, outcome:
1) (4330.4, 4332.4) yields 3.66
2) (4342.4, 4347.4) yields 3.23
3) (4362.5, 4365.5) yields 4.86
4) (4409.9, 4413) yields 4.53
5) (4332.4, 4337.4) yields 4.25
